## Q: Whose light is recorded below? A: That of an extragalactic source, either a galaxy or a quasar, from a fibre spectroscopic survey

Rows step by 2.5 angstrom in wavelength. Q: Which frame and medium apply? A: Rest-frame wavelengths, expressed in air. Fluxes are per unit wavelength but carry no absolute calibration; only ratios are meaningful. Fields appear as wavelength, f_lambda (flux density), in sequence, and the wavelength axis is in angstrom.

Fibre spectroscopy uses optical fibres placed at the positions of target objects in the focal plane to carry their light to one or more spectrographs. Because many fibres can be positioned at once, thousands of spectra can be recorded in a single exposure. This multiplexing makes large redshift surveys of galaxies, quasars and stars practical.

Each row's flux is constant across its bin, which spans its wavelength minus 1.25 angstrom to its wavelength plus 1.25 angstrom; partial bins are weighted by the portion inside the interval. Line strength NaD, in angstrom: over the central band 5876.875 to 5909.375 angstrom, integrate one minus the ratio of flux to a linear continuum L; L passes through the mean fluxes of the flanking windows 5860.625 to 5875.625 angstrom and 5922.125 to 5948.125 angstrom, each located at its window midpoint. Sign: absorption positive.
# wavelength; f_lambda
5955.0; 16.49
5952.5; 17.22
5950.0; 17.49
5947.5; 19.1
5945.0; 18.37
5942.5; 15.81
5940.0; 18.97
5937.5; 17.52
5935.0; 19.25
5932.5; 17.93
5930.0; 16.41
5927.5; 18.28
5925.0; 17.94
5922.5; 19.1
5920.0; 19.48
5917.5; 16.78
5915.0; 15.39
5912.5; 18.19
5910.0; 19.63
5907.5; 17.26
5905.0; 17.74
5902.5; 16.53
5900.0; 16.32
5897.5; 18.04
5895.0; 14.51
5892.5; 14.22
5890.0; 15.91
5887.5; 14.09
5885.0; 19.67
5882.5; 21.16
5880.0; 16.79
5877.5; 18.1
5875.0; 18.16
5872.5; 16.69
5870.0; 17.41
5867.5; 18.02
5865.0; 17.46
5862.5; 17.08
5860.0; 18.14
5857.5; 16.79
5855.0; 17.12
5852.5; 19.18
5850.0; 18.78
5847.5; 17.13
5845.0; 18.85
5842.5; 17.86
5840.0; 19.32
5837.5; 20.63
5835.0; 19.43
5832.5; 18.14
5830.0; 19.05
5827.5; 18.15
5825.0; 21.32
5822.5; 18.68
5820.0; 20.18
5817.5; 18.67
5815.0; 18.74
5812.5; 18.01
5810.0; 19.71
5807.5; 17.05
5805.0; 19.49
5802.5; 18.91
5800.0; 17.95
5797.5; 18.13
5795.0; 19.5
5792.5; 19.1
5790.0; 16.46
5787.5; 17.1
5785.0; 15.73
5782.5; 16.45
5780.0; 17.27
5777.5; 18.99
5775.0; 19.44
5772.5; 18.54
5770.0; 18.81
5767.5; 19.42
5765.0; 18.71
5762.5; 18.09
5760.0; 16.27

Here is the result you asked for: 1.3 angstrom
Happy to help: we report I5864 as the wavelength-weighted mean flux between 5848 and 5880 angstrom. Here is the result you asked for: 17.7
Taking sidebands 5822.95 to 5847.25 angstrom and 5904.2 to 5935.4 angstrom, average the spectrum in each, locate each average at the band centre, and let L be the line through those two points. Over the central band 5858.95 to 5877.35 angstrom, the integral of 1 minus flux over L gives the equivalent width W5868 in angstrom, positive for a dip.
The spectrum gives 1.0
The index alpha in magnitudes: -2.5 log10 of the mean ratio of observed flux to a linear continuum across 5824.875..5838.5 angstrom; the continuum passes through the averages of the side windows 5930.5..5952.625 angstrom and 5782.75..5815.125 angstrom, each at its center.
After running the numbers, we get -0.07 mag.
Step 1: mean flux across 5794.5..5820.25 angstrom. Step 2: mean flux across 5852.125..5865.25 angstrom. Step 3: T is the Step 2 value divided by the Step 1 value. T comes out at 0.94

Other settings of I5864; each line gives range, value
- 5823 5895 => 18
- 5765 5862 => 18.5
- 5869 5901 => 17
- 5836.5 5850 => 18.7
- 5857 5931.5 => 17.4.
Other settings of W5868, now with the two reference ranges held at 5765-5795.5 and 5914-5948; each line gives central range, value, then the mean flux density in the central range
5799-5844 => -2.4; 19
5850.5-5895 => 1.5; 17.4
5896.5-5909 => 0.5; 17.2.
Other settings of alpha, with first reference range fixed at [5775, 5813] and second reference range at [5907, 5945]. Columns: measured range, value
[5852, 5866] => 0.026 mag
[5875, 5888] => -0.016 mag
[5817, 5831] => -0.080 mag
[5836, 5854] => -0.049 mag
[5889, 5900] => 0.141 mag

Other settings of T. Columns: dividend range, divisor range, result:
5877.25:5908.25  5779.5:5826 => 0.92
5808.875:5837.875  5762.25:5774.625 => 1.02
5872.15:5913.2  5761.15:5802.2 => 0.95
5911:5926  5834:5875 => 0.99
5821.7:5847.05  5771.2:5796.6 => 1.07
